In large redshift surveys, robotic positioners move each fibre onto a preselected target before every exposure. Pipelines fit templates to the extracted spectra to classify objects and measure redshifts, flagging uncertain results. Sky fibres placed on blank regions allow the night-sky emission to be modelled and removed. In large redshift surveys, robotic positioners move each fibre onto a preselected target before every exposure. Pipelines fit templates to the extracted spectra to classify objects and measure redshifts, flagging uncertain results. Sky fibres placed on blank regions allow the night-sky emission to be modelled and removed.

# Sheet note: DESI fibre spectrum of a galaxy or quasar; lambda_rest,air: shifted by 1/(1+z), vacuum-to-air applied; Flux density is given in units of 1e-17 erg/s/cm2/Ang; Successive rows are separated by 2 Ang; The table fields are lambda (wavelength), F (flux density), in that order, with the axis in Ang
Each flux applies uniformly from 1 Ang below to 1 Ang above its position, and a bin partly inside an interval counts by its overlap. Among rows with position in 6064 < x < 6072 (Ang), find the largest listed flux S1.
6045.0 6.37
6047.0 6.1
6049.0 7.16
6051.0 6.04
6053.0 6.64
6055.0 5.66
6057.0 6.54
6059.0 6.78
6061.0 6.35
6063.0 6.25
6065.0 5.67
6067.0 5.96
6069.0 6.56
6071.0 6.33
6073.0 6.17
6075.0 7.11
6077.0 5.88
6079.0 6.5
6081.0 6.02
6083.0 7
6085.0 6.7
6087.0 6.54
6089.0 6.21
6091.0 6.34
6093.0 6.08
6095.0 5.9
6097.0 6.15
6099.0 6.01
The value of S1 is 6.56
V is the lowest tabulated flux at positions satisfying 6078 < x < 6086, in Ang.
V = 6.02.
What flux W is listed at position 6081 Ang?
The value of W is 6.02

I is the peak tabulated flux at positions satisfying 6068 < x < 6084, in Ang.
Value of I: 7.11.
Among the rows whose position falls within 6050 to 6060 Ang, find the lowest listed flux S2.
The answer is 5.66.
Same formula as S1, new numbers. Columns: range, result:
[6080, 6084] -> 7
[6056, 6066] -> 6.78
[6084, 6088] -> 6.7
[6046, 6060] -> 7.16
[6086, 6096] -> 6.54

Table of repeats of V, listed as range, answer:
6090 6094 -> 6.08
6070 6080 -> 5.88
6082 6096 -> 5.9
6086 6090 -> 6.21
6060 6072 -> 5.67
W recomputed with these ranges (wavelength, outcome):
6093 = 6.08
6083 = 7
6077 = 5.88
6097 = 6.15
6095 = 5.9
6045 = 6.37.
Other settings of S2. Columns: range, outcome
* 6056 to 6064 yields 6.25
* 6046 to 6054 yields 6.04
